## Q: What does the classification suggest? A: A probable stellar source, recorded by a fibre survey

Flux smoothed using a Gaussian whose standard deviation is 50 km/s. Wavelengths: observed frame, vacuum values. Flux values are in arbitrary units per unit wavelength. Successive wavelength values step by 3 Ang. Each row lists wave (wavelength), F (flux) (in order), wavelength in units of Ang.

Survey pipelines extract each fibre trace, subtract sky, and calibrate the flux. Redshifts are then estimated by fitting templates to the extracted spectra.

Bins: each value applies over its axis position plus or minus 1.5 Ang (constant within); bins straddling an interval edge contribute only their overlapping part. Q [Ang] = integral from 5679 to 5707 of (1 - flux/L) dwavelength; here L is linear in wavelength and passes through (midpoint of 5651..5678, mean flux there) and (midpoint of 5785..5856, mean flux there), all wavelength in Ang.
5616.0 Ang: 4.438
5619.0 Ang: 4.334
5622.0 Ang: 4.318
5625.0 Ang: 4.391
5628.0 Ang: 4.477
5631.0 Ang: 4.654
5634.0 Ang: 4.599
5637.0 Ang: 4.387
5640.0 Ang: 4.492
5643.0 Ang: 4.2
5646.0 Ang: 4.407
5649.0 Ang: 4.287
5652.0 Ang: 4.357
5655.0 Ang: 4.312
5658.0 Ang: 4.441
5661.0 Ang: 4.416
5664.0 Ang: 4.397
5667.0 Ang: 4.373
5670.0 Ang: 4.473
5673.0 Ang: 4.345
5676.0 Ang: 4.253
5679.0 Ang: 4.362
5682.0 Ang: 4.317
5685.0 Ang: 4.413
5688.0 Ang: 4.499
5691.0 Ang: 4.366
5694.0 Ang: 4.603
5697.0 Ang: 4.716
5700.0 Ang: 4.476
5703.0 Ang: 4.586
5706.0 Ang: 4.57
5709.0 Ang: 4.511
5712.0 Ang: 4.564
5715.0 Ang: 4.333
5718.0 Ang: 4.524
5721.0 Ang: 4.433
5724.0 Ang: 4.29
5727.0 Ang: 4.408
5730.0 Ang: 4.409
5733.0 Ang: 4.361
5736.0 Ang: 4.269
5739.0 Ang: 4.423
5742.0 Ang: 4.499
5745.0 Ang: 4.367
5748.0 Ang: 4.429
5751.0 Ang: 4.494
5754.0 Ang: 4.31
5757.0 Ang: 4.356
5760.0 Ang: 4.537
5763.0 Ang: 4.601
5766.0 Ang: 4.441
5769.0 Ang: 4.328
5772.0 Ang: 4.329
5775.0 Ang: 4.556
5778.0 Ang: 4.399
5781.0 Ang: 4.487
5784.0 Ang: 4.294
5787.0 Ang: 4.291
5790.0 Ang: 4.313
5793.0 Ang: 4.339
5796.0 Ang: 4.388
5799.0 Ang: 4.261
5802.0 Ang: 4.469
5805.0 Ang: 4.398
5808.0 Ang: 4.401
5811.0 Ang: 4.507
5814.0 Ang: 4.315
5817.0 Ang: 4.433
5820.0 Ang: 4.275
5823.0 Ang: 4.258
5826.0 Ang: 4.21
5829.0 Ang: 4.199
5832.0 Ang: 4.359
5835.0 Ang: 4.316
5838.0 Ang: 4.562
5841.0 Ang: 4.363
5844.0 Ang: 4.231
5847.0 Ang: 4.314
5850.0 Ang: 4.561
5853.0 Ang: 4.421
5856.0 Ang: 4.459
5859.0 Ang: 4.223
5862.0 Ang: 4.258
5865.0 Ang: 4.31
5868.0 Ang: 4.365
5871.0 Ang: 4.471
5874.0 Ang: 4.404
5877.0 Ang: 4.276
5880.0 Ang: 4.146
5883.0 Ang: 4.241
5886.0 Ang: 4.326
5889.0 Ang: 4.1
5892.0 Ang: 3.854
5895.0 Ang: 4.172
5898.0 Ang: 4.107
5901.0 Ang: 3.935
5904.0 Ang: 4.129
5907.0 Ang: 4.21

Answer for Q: -0.80 Ang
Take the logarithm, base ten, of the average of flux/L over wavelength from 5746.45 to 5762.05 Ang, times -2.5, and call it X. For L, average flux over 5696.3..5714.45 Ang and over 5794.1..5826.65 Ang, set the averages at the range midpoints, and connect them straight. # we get 0.01 mag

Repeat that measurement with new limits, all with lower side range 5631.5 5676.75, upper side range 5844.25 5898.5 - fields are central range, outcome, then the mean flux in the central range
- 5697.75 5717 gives -0.037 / 4.52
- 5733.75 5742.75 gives -0.009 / 4.39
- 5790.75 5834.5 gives -0.008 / 4.34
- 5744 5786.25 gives -0.022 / 4.42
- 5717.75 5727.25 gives -0.011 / 4.4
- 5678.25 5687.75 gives -0.001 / 4.38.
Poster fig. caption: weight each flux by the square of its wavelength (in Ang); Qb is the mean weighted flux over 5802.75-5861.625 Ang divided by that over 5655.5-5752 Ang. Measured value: 1.0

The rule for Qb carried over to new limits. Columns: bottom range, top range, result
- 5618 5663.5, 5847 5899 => 1.05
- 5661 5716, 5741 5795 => 1.02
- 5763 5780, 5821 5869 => 1.00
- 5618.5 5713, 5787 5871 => 1.04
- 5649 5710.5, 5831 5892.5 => 1.04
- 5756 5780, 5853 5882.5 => 1.01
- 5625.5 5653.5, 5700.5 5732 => 1.04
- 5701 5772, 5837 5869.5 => 1.03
